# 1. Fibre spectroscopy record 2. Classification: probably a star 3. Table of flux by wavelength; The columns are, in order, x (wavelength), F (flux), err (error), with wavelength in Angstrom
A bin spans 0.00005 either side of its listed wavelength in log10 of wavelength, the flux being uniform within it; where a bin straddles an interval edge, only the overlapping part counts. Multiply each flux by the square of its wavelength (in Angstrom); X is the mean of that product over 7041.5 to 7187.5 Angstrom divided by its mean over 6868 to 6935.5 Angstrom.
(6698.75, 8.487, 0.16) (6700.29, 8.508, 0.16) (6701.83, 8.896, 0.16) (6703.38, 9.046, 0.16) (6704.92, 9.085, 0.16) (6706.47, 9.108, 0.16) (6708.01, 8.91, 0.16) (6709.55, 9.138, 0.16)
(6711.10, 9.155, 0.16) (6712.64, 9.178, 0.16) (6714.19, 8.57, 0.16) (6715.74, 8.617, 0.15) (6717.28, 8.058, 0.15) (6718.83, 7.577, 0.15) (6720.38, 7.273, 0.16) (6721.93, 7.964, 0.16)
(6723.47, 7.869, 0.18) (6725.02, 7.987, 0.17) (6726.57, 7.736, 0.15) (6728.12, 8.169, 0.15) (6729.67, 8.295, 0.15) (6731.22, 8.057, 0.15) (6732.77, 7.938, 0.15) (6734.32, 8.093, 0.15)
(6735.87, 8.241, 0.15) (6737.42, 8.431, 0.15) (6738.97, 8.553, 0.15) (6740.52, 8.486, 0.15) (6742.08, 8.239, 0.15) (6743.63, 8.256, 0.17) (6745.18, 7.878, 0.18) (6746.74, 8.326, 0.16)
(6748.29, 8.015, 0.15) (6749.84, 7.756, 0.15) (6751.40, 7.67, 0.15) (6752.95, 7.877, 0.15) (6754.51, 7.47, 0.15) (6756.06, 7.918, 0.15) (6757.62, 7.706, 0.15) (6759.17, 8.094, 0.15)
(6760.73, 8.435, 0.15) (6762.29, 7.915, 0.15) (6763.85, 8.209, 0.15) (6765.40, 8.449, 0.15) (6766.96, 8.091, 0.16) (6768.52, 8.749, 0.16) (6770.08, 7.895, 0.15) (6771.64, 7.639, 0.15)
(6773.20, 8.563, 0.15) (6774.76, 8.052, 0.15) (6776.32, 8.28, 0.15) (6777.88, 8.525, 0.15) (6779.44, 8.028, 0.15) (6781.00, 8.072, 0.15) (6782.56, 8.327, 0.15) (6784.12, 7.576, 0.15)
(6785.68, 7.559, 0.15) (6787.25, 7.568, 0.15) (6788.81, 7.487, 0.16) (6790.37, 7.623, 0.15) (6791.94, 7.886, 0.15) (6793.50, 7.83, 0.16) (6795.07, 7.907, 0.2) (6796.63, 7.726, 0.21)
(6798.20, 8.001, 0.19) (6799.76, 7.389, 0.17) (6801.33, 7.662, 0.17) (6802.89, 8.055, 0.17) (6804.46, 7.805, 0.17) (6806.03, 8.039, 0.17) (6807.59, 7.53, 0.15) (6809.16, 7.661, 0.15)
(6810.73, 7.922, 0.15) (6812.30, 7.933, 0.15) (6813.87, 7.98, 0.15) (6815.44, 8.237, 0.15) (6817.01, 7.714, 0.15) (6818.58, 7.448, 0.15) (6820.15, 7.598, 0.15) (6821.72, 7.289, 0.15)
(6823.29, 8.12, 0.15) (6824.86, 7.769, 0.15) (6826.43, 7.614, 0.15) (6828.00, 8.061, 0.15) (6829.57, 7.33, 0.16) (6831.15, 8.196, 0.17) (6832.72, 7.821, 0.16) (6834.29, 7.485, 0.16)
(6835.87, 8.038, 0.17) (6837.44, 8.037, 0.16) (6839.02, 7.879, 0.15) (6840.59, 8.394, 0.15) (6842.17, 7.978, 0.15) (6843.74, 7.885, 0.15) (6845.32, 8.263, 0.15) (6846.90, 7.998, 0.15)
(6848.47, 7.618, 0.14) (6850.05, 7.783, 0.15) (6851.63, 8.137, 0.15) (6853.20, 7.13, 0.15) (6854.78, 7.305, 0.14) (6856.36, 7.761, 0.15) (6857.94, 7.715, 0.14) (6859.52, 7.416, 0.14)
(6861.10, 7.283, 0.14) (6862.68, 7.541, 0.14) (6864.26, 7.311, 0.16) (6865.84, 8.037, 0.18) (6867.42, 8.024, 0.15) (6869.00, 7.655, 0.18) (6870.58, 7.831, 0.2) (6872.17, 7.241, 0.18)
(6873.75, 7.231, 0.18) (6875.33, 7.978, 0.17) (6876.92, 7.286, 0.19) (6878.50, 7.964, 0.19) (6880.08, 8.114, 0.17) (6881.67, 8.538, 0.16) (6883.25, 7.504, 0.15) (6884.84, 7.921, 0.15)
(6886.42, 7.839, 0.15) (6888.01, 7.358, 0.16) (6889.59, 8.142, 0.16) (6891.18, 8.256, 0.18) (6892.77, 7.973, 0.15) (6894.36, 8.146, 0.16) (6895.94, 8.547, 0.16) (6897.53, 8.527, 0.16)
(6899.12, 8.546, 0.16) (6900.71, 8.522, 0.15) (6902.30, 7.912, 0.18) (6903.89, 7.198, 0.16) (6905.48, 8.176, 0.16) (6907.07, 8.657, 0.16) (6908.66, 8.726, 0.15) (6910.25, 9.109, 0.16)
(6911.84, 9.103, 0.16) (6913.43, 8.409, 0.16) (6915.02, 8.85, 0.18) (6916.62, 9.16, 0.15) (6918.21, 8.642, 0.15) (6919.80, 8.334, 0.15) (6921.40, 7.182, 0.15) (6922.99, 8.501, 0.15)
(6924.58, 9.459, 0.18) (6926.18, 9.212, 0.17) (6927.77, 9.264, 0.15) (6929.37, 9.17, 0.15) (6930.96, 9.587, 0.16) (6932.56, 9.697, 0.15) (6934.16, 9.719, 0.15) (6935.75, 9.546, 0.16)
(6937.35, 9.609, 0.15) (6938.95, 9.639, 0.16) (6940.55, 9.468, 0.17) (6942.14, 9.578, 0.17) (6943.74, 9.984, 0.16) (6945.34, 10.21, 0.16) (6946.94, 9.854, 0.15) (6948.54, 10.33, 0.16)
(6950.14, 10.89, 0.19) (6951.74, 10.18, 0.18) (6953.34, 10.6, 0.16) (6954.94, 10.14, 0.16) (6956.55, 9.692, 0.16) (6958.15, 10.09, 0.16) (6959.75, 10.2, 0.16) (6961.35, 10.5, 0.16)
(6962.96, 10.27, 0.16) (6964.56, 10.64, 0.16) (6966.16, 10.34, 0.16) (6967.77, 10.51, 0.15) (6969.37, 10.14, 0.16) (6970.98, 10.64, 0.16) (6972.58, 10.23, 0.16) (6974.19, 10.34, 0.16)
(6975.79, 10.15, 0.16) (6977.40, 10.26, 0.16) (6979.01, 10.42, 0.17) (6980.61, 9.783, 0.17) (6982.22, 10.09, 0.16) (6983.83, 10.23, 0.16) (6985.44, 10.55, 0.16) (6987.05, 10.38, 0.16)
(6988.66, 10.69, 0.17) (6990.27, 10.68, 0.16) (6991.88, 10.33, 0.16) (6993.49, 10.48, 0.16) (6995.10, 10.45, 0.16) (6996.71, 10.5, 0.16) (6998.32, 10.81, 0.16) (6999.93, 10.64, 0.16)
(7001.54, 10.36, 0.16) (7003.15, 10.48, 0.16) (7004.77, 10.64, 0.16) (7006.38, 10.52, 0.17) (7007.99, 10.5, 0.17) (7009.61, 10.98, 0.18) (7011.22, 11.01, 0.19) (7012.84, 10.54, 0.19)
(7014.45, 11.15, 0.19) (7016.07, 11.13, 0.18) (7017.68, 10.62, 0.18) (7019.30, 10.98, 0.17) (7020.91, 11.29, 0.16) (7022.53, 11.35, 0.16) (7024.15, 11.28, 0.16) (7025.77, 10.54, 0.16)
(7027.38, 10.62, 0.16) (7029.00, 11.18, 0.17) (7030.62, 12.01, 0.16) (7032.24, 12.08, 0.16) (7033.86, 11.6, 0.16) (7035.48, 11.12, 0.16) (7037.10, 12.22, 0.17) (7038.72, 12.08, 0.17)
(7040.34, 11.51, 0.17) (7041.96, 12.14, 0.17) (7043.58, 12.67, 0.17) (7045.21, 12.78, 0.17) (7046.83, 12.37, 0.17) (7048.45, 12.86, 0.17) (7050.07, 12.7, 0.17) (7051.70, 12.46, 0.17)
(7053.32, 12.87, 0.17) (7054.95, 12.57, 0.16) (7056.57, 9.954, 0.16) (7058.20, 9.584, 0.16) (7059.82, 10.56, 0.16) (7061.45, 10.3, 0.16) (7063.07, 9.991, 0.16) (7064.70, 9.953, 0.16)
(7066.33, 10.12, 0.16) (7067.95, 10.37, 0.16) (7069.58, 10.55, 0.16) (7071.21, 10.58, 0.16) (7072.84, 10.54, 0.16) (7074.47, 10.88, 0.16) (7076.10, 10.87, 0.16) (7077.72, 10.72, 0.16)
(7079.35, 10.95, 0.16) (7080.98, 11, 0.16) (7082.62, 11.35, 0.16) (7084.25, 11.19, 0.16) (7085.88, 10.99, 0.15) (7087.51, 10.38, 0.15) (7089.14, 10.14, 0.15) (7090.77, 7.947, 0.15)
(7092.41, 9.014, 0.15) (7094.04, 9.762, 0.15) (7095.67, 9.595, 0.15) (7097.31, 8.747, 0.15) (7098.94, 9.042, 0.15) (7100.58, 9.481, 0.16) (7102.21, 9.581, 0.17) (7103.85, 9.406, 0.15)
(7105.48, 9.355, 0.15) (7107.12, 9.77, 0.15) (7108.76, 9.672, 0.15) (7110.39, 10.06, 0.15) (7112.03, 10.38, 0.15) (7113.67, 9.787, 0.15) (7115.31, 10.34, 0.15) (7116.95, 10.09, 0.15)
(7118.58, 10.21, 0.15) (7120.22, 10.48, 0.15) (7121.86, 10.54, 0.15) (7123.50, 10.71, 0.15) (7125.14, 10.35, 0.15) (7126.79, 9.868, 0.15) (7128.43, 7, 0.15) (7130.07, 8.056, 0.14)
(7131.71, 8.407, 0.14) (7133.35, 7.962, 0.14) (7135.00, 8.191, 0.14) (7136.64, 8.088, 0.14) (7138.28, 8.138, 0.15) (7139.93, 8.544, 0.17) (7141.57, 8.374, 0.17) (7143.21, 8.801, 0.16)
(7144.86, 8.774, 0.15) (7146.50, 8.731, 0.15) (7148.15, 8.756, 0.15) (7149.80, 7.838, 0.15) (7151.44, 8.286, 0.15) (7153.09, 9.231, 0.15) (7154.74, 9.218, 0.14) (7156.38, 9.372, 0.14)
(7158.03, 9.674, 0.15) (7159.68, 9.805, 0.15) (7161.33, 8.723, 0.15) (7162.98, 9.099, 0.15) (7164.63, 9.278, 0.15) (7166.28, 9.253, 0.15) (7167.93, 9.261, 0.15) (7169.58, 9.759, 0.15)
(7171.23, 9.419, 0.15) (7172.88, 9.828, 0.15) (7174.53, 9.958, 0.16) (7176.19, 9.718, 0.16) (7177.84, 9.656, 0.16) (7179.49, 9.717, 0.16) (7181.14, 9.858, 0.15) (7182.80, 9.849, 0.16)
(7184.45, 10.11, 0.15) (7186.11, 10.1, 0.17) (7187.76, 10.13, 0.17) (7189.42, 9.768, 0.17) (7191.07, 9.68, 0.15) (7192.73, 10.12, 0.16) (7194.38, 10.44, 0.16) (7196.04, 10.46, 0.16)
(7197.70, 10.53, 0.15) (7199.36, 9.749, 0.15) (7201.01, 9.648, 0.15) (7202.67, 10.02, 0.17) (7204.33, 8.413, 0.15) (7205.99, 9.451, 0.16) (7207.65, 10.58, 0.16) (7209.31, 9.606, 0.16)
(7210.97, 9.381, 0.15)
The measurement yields 1.26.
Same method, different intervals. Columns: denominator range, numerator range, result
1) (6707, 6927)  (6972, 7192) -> 1.37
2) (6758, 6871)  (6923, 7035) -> 1.39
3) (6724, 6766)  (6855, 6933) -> 1.06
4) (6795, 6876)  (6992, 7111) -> 1.48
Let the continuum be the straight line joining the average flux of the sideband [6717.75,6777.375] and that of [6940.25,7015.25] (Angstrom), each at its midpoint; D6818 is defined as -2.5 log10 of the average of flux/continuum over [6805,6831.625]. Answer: 0.13 mag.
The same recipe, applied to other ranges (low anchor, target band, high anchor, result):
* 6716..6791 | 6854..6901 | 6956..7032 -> 0.191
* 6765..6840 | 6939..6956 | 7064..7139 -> -0.148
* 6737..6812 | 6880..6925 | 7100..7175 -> 0.015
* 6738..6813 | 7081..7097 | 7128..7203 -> -0.119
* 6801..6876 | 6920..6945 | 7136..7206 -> -0.133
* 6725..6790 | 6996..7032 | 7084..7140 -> -0.198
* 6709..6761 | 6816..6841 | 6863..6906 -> 0.028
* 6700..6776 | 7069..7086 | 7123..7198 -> -0.197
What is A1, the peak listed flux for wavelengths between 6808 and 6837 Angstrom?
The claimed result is 8.237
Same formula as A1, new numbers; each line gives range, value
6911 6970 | 10.89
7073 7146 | 11.35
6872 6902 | 8.547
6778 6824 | 8.327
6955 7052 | 12.86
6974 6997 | 10.69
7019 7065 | 12.87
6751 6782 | 8.749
